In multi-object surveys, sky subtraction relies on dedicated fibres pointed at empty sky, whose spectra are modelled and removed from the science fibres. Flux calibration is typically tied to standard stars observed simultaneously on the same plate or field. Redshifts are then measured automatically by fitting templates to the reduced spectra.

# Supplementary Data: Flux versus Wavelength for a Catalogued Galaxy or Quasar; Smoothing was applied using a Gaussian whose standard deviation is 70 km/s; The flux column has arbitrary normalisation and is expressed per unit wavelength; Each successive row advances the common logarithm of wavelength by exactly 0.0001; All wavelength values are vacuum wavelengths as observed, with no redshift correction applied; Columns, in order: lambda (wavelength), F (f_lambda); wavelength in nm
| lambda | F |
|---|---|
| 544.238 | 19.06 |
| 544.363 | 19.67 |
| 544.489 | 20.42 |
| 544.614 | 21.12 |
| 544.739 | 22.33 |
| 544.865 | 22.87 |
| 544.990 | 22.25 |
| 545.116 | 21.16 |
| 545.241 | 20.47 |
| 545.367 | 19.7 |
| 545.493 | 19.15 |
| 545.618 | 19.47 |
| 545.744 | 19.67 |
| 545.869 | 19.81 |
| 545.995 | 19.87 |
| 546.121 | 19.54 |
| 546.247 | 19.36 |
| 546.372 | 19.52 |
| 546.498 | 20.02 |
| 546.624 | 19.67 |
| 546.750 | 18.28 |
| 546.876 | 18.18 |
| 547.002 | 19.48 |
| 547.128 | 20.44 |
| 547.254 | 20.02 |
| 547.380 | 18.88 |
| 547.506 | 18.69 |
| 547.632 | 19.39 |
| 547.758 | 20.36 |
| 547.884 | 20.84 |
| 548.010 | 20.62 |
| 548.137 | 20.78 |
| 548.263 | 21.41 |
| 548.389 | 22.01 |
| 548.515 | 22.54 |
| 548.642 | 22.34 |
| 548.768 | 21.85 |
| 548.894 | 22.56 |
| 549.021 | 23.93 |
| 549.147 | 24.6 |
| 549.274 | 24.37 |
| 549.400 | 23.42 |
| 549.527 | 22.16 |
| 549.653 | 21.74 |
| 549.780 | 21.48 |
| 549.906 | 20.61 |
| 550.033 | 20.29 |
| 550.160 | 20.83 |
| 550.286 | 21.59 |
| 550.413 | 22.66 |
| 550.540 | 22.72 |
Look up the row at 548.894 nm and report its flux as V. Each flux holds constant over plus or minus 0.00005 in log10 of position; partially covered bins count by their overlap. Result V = 22.56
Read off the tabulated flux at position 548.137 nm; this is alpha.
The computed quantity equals 20.78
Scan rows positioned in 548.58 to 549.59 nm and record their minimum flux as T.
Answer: 21.85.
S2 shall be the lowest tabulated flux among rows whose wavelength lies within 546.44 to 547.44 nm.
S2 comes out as 18.18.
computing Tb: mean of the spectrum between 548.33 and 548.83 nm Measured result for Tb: 22.2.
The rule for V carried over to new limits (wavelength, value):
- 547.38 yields 18.88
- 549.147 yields 24.6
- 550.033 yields 20.29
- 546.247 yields 19.36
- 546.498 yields 20.02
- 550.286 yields 21.59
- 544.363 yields 19.67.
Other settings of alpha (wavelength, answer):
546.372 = 19.52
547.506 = 18.69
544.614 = 21.12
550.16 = 20.83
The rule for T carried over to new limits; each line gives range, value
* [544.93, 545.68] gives 19.15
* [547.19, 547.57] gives 18.69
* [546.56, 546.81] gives 18.28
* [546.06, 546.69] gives 19.36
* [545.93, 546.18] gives 19.54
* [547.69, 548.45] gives 20.36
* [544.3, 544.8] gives 19.67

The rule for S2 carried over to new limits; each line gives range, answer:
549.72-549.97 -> 20.61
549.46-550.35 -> 20.29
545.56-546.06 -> 19.47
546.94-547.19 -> 19.48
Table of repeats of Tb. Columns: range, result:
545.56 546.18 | 19.7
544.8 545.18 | 22.1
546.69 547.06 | 18.6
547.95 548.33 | 20.9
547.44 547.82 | 19.5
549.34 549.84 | 22.2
